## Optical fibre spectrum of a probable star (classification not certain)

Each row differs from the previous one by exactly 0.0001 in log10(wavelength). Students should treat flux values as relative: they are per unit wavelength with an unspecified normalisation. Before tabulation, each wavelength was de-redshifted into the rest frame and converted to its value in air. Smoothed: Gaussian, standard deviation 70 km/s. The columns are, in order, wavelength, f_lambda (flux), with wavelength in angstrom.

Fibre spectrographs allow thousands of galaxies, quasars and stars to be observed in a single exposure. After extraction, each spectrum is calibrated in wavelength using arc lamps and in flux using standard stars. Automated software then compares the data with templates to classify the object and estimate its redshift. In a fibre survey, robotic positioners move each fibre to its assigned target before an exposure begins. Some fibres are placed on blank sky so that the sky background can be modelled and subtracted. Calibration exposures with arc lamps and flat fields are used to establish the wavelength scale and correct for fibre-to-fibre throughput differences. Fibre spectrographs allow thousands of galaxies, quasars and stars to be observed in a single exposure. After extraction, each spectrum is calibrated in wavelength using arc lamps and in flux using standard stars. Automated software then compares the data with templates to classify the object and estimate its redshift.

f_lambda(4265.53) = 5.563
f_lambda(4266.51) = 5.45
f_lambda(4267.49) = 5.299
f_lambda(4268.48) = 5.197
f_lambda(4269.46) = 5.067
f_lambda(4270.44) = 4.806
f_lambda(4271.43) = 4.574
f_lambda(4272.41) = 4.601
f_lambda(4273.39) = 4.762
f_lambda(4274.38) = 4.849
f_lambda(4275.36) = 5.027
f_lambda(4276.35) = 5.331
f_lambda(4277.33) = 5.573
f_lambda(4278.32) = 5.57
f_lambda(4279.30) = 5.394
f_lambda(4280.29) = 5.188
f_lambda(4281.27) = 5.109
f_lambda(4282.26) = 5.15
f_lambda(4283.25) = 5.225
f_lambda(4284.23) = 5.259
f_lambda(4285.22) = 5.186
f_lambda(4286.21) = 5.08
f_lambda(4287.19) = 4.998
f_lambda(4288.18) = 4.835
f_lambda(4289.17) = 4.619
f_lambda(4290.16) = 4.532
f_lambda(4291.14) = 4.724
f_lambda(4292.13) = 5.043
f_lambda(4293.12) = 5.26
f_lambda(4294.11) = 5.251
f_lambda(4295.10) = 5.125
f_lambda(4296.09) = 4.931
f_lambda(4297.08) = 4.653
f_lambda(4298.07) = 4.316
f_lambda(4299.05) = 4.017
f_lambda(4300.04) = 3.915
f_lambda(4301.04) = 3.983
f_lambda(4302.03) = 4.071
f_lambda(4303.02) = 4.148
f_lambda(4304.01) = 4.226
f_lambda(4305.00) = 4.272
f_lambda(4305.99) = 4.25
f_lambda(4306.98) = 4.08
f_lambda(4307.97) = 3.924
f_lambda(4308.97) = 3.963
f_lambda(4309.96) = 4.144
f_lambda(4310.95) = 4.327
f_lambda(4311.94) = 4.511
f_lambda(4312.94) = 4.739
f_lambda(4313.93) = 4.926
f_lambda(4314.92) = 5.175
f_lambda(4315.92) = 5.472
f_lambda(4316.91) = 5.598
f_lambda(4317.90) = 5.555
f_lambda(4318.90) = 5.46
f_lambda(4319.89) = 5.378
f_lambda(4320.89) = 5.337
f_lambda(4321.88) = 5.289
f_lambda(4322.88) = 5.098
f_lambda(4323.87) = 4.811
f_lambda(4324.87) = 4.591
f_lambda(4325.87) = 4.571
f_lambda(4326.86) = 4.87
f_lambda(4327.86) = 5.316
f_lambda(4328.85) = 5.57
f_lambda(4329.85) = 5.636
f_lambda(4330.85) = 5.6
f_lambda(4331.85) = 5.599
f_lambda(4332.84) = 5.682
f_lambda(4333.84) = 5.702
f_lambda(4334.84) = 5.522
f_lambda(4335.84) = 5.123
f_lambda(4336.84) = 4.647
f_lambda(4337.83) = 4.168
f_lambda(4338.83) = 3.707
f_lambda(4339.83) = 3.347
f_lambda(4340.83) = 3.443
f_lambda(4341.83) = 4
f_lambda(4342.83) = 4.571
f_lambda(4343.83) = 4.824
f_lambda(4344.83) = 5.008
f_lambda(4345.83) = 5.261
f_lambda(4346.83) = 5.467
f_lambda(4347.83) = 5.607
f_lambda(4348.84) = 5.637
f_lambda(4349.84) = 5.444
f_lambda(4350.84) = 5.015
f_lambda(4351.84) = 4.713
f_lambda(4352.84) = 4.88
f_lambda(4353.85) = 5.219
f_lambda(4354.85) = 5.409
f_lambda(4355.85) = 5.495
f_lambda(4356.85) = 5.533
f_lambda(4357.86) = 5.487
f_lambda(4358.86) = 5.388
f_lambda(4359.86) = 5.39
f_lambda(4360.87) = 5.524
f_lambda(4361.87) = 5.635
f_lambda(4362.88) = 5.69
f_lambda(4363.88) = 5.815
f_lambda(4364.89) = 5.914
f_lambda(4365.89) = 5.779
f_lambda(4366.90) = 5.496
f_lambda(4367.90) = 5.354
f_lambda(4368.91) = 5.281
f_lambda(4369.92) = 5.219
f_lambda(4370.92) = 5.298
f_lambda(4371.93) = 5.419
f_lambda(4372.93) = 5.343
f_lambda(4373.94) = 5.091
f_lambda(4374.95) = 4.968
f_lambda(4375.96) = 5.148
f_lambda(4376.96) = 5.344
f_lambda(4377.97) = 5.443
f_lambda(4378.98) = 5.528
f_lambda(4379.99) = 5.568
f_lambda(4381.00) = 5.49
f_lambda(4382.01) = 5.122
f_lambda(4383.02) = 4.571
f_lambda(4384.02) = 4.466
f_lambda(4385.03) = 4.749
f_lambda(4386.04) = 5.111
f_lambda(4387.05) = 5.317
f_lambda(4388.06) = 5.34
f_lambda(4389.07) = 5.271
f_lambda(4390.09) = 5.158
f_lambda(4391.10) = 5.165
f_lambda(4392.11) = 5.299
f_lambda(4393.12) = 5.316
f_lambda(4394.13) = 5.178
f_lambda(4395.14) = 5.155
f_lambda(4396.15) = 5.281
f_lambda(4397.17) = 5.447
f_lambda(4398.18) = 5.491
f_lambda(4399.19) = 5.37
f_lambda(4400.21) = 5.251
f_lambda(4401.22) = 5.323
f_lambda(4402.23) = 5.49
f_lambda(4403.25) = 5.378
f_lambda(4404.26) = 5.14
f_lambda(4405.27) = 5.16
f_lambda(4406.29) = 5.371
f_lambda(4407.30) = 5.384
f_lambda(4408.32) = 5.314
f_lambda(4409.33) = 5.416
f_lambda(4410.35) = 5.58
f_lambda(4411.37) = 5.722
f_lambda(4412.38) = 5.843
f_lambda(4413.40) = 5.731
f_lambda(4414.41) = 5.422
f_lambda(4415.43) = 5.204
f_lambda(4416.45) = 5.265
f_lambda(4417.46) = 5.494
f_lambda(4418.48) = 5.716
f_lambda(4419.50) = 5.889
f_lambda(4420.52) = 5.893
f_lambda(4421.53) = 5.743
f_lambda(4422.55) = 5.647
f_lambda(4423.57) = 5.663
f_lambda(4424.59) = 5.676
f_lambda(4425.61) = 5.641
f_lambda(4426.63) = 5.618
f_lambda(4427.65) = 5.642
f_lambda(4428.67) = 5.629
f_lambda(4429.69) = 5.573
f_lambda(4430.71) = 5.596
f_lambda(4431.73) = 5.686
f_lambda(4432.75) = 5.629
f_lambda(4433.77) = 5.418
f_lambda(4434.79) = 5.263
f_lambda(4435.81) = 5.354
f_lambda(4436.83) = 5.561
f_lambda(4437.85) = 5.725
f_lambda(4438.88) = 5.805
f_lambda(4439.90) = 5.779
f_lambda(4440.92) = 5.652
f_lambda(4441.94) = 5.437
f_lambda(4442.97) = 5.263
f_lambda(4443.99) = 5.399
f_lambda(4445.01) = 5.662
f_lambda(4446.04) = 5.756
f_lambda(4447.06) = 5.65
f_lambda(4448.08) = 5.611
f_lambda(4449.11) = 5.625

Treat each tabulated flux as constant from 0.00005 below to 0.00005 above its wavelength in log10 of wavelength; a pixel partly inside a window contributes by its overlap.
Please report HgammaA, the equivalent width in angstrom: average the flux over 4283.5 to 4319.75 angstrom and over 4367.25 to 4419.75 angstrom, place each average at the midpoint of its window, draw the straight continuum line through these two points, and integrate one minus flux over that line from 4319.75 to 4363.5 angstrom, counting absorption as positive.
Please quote -1.16 angstrom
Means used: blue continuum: 4.69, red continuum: 5.31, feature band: 5.1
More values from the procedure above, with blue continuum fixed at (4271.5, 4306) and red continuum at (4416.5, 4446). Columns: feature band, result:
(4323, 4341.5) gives 0.65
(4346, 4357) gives -0.29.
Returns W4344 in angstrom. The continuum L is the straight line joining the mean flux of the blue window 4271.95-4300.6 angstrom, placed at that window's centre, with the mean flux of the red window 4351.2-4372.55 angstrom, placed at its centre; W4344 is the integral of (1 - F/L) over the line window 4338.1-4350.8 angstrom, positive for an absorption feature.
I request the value 1.5 angstrom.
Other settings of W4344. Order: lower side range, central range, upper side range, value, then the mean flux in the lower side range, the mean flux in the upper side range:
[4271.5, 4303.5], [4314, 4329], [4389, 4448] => -0.49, 4.86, 5.5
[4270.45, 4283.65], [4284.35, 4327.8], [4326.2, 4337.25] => 4.20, 5.09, 5.38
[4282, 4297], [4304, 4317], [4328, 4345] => 1.07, 5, 4.84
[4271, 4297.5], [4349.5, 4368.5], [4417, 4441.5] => -0.30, 5.03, 5.64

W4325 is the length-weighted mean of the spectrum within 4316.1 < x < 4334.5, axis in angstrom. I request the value 5.32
